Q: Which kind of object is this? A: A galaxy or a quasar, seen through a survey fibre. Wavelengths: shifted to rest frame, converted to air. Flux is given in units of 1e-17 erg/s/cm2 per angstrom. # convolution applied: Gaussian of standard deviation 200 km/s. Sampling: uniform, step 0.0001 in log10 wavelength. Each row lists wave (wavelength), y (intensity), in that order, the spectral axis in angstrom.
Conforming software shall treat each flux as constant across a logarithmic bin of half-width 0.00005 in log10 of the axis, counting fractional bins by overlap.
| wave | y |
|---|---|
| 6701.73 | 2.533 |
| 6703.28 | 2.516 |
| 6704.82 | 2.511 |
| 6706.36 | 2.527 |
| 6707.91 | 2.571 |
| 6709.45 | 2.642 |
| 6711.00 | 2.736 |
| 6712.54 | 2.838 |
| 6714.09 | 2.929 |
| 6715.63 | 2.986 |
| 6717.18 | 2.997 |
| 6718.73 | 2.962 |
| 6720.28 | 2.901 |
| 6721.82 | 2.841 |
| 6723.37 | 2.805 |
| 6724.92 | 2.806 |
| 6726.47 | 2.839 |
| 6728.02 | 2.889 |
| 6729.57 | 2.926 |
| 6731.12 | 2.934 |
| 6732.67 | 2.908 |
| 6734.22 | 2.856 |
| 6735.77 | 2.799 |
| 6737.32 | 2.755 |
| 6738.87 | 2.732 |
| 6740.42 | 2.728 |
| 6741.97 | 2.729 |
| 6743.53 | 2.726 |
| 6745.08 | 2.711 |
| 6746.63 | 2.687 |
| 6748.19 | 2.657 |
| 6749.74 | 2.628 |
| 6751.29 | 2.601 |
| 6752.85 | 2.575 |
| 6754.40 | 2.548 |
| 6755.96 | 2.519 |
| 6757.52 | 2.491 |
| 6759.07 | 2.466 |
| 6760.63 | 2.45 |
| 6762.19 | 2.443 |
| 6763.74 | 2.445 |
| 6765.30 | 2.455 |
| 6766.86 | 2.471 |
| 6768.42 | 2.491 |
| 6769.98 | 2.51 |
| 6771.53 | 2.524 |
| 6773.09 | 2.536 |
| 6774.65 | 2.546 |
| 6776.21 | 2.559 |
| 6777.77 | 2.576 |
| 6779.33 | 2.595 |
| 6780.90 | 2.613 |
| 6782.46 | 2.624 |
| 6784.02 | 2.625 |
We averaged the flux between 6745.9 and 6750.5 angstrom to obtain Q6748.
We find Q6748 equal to 2.66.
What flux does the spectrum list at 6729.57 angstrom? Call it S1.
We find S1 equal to 2.926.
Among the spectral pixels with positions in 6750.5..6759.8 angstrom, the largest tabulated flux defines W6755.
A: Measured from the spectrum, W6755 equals 2.601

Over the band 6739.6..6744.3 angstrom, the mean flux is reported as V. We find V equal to 2.73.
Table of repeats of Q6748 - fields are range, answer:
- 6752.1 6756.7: 2.55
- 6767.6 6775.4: 2.52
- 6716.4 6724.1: 2.9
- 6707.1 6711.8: 2.65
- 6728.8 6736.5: 2.89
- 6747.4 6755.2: 2.6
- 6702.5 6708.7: 2.53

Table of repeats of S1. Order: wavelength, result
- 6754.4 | 2.548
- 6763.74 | 2.445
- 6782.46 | 2.624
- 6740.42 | 2.728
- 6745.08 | 2.711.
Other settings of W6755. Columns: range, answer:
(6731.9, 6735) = 2.908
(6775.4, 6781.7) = 2.613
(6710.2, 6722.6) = 2.997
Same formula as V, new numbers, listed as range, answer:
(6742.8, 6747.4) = 2.71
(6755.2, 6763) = 2.47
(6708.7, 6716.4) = 2.83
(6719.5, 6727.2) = 2.84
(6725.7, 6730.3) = 2.88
